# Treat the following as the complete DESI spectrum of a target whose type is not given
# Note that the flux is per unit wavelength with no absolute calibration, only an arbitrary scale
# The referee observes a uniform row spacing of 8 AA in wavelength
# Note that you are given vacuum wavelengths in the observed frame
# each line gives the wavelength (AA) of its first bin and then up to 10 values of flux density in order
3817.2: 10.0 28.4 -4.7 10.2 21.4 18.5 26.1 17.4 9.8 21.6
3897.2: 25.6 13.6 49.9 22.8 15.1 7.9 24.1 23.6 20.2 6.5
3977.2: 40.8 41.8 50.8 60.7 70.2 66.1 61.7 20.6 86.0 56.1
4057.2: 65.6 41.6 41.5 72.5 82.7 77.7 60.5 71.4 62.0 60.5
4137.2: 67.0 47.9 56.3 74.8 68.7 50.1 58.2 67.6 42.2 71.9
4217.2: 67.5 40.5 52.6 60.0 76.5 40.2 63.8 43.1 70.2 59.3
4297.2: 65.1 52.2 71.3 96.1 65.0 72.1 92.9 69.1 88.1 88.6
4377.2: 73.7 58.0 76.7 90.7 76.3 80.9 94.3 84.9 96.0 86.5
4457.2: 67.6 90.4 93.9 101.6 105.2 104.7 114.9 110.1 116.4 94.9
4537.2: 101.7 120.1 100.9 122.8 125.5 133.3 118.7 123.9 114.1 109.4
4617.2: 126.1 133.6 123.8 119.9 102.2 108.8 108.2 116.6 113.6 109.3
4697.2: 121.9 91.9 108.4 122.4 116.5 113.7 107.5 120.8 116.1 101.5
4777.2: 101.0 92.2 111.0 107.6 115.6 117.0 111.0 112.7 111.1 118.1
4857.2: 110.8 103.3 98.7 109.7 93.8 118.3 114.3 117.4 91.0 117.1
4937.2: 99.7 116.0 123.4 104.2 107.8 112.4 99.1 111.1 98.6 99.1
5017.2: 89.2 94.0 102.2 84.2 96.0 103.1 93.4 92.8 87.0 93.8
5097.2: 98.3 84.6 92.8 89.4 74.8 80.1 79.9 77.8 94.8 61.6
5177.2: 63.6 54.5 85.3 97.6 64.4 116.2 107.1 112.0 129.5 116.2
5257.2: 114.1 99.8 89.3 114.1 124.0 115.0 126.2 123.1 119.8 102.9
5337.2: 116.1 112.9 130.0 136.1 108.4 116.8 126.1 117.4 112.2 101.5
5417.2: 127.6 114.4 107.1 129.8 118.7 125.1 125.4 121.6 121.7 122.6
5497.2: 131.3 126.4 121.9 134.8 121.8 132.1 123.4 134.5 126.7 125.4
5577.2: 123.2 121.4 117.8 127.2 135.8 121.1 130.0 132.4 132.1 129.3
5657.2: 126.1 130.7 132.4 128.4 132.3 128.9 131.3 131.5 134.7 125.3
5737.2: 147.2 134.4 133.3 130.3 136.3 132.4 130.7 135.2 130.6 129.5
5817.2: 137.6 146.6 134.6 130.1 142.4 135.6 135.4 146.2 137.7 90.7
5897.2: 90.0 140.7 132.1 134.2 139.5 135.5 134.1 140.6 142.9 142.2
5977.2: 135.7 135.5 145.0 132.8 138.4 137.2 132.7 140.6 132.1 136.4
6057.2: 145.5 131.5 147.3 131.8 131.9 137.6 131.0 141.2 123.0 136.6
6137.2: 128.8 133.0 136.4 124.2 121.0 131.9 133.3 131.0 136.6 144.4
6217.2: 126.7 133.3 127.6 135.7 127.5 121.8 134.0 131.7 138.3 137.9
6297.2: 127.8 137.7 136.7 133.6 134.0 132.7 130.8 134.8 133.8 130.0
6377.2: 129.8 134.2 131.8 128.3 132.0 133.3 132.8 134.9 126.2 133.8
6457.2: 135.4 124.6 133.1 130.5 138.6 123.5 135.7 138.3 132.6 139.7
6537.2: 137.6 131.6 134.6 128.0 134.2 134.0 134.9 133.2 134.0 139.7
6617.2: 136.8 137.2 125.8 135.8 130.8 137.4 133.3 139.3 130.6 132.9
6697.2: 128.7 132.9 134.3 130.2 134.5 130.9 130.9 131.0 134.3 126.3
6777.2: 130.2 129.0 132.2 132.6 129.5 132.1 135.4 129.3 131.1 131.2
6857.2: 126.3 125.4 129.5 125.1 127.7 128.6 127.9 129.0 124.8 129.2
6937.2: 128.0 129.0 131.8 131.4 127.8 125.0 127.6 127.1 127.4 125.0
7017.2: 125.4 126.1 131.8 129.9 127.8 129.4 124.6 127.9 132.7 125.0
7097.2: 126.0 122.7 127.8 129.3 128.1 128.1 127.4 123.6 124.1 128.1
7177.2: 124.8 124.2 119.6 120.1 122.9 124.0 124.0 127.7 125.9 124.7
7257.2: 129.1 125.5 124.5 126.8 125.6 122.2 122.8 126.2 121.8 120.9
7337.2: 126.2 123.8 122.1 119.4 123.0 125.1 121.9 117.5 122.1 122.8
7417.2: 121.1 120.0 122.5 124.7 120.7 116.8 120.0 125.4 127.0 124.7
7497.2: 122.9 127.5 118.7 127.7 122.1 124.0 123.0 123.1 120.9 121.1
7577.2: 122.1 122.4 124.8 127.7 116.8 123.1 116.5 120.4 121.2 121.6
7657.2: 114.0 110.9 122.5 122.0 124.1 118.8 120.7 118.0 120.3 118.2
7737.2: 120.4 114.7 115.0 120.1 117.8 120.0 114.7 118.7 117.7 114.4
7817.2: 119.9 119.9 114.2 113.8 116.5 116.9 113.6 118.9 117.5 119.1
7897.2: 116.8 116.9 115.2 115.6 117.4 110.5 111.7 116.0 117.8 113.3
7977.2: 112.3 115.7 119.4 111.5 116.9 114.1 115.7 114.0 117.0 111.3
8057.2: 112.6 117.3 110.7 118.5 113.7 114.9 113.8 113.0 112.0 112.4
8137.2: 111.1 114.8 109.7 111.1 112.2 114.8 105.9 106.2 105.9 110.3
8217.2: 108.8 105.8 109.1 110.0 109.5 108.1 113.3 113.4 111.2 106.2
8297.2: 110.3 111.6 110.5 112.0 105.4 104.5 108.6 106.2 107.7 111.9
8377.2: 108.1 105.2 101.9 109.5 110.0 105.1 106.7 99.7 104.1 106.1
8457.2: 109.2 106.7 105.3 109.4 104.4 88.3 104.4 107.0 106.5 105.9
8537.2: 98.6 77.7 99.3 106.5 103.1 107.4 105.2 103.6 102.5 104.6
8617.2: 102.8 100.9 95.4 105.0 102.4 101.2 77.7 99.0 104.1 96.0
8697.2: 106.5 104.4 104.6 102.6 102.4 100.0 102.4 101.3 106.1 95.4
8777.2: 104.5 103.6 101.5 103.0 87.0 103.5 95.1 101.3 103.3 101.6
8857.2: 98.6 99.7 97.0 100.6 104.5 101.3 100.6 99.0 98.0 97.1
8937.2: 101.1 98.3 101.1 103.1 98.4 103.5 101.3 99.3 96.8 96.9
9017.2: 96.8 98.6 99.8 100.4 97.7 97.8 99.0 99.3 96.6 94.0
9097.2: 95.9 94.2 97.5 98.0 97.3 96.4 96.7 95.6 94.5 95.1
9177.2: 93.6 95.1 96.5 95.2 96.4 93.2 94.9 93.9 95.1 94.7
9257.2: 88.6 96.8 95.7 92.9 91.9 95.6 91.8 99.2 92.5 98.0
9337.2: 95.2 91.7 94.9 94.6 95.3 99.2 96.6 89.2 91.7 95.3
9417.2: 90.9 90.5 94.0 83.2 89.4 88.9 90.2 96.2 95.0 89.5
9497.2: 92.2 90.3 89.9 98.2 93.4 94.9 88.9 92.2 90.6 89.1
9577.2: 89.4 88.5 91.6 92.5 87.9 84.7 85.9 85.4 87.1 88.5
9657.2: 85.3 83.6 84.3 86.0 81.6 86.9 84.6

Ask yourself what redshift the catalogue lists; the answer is 0.00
